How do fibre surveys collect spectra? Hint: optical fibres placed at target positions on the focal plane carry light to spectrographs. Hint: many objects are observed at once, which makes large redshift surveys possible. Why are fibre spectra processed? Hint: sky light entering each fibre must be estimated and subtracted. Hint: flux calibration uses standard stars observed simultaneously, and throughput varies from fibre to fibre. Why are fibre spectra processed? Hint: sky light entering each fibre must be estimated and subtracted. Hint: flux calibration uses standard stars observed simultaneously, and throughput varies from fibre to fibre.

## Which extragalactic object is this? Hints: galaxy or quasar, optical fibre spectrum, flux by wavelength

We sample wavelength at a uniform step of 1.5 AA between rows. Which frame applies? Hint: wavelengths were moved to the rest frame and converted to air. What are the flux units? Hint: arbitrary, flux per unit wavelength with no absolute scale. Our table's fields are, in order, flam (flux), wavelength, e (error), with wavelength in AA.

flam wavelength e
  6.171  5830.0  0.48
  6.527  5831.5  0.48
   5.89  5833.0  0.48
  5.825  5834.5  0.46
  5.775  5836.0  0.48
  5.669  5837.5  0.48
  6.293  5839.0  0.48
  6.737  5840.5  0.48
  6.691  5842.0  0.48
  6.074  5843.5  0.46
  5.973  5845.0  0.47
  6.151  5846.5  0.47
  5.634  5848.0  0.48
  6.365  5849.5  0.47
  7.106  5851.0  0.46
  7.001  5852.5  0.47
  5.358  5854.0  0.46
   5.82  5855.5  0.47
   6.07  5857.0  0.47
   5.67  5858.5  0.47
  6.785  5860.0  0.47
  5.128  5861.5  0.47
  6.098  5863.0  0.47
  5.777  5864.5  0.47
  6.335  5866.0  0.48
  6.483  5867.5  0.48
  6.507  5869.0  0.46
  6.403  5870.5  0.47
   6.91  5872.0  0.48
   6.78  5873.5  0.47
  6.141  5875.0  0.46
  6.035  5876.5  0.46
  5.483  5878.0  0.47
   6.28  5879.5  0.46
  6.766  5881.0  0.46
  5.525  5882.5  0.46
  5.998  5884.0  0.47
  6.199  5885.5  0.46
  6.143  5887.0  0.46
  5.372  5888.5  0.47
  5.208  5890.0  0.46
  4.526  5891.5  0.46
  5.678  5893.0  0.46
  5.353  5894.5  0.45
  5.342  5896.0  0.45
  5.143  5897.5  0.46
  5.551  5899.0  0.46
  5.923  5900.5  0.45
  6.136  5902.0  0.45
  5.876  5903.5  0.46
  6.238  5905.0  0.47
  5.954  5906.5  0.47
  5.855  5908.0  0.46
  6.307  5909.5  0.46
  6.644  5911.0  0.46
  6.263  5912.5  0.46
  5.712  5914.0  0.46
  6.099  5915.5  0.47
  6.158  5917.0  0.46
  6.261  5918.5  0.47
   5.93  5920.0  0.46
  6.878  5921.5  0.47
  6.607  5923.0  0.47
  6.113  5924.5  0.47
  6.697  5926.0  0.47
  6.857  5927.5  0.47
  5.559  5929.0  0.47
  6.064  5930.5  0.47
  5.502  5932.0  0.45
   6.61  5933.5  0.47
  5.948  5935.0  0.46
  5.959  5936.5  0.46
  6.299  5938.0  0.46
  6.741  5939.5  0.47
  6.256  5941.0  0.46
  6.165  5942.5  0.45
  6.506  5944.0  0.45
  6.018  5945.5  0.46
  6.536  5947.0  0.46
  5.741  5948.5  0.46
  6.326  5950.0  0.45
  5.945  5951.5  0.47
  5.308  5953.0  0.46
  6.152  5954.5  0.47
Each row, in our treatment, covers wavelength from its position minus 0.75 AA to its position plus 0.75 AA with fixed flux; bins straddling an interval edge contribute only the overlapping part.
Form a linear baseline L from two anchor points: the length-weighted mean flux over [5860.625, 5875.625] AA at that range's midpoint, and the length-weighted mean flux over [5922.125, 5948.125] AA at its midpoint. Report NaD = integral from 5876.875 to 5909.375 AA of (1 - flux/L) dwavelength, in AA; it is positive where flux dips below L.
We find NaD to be 2.62 AA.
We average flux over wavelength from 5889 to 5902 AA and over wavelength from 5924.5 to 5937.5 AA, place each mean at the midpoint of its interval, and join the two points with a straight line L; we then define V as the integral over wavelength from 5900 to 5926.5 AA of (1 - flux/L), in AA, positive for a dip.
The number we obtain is -1.99 AA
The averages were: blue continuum 5.39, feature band 6.2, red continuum 6.15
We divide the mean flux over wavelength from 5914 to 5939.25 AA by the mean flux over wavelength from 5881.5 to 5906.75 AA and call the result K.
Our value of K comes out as 1.10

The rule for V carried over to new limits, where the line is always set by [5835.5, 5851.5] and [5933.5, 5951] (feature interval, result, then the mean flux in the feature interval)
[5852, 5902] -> 2.36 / 5.93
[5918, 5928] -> -0.38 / 6.47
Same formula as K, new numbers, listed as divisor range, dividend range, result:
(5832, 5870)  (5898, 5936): 1.00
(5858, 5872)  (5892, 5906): 0.92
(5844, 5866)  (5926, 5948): 1.02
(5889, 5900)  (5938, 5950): 1.19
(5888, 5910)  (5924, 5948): 1.11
